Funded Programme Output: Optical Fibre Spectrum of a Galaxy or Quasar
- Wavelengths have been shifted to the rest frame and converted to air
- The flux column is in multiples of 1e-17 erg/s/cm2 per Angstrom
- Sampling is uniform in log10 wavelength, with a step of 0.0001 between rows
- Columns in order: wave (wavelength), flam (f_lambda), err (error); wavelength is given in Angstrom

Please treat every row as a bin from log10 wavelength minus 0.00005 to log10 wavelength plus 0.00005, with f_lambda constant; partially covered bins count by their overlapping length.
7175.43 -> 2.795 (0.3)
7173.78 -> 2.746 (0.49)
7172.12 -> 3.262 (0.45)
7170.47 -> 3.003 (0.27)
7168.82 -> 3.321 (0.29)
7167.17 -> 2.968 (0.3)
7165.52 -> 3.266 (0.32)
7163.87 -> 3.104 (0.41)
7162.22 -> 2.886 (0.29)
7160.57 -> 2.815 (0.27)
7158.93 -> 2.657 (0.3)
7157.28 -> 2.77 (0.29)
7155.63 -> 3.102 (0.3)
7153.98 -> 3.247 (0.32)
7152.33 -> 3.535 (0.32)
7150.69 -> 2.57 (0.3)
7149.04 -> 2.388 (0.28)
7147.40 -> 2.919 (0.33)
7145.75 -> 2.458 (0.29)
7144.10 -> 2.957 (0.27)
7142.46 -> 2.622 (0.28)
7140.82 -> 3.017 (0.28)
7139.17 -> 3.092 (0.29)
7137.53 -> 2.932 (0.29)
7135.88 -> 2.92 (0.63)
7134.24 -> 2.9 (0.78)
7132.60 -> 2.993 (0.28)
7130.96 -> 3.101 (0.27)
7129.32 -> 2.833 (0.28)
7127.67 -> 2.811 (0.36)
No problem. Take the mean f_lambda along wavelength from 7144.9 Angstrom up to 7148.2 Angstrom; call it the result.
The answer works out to 2.68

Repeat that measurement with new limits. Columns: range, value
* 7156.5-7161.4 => 2.75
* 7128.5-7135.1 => 2.96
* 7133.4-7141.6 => 2.97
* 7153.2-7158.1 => 3.04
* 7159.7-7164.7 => 2.94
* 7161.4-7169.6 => 3.11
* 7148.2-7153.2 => 2.84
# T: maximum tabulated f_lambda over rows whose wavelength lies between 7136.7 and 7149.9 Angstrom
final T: 3.092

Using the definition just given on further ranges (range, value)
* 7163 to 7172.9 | 3.321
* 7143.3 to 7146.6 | 2.957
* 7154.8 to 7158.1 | 3.102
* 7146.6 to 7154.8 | 3.535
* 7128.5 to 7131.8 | 3.101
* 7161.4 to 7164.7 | 3.104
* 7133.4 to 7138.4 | 2.932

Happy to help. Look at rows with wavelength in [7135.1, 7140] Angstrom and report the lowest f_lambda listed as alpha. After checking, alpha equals 2.92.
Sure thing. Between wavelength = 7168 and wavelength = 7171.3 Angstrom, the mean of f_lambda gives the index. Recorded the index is 3.16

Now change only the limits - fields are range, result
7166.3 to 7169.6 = 3.14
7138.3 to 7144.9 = 2.93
